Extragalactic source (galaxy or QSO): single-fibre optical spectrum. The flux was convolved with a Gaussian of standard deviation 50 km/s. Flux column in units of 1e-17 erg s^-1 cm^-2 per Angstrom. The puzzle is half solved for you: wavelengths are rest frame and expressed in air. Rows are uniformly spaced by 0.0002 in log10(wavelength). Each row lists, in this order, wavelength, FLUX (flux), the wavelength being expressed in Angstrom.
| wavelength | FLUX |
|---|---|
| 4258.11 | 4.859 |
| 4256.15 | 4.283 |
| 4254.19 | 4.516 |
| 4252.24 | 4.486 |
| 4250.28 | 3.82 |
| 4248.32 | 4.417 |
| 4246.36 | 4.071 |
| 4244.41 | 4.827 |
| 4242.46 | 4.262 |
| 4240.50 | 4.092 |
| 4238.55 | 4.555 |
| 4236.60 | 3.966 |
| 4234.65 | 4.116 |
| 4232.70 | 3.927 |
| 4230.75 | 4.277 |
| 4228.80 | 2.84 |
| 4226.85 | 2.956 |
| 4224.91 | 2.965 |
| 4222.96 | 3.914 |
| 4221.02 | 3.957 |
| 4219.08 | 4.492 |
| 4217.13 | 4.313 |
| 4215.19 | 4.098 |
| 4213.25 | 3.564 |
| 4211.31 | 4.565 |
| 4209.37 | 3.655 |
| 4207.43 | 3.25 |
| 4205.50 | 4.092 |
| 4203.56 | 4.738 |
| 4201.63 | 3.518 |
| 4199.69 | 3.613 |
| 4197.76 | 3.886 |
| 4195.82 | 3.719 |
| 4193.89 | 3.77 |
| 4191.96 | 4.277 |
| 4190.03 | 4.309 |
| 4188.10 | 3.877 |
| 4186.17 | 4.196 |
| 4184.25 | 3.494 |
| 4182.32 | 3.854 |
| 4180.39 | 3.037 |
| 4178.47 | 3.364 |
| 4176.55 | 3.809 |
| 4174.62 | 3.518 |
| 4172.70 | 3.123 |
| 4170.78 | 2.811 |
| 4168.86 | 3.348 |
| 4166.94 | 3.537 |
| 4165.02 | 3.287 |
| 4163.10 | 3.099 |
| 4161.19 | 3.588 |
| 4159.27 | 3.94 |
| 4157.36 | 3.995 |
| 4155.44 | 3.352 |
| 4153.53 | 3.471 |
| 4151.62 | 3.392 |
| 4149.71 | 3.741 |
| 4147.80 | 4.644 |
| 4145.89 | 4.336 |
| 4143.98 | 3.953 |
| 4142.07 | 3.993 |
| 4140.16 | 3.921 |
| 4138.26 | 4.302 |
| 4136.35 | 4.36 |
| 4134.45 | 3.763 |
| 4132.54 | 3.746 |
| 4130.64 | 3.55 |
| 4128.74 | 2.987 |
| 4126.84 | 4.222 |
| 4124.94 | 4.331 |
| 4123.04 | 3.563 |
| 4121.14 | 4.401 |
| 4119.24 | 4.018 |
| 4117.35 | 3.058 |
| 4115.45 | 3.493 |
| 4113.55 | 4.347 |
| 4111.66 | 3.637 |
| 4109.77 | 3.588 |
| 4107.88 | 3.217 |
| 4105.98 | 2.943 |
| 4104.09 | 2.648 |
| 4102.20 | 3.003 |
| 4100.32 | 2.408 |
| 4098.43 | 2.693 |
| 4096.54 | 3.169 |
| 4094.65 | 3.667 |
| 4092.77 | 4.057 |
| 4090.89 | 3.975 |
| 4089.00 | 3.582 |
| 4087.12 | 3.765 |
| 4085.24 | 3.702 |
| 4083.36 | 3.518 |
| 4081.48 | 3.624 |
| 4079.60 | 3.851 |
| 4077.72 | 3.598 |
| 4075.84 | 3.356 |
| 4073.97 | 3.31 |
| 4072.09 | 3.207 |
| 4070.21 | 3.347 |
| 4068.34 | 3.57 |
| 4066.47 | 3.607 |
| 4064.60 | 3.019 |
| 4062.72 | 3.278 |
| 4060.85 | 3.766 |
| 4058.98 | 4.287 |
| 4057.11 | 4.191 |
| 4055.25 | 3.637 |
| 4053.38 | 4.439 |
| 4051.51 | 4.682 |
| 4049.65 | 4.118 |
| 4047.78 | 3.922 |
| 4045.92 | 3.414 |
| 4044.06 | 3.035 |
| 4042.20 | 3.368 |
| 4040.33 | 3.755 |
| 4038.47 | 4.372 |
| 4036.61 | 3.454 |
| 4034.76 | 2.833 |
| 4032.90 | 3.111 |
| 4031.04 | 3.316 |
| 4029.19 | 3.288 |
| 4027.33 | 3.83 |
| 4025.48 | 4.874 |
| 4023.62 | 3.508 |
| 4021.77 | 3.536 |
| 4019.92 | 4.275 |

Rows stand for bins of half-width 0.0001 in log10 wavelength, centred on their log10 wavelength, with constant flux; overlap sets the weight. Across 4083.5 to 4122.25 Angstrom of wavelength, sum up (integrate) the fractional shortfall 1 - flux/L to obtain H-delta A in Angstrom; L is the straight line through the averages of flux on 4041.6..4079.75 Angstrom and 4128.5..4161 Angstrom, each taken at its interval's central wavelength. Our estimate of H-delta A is 3.0 Angstrom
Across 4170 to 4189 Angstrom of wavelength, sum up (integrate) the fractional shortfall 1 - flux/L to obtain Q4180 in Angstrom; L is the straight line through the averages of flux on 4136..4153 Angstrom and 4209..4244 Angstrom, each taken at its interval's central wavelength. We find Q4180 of 2.3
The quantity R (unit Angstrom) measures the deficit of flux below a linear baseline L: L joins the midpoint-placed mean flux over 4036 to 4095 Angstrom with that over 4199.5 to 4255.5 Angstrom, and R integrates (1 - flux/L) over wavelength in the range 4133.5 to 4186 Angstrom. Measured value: 2.7 Angstrom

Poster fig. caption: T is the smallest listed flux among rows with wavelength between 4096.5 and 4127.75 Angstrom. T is 2.408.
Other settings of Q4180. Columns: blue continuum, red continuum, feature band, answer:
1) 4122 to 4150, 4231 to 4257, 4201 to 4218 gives 0.74 Angstrom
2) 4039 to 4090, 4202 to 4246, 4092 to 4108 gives 2.84 Angstrom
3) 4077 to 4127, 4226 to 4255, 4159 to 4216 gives 2.69 Angstrom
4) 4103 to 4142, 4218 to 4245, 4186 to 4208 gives -0.47 Angstrom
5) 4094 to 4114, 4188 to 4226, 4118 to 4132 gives -2.18 Angstrom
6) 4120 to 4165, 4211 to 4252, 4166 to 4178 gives 1.65 Angstrom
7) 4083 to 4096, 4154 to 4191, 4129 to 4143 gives -1.01 Angstrom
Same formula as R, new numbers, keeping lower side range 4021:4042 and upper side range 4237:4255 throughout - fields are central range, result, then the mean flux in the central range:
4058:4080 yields 1.4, 3.51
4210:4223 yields 0.3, 4.13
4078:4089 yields 0.3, 3.68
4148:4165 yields 1.8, 3.61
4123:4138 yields 0.3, 3.85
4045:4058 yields -1.3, 4.06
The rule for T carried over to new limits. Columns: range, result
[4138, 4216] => 2.811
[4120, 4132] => 2.987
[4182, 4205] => 3.494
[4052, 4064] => 3.278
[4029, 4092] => 2.833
